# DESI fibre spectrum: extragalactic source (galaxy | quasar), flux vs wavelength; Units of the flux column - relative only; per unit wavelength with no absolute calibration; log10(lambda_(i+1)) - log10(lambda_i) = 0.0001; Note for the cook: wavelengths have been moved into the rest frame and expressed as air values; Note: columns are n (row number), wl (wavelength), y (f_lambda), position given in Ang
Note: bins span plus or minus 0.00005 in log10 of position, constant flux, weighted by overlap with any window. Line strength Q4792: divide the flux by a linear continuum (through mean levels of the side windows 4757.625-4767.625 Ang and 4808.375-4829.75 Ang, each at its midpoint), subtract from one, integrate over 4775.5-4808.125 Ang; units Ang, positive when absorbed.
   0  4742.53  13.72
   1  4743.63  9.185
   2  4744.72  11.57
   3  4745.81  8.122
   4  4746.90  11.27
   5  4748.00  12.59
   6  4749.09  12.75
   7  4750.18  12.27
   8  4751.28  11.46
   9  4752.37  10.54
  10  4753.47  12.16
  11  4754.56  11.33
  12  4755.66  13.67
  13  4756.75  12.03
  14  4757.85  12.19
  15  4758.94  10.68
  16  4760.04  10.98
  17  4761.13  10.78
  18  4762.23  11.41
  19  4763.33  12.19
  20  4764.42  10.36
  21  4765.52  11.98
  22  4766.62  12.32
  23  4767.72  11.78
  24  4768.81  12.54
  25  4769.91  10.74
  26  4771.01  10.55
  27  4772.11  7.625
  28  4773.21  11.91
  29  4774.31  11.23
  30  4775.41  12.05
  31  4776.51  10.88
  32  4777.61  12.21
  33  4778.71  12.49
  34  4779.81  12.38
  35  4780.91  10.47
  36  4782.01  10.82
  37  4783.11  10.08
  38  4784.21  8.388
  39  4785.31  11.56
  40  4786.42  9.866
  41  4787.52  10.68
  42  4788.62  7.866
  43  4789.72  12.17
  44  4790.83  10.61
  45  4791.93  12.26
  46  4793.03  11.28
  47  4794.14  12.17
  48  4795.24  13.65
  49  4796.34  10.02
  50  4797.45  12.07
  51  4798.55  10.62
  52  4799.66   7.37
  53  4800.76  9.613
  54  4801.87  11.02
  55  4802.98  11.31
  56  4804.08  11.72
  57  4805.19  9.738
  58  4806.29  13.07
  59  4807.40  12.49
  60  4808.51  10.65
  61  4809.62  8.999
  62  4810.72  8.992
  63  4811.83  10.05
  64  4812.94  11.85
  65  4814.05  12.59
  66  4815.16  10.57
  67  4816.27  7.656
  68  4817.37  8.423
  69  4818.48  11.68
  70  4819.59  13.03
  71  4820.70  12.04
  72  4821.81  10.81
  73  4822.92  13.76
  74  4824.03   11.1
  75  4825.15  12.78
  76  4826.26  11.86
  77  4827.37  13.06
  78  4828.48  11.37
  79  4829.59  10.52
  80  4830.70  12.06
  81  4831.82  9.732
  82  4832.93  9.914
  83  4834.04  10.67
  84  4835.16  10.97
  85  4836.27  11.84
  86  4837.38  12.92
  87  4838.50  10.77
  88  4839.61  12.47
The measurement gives 0.7 Ang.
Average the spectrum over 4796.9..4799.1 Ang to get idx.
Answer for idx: 11.4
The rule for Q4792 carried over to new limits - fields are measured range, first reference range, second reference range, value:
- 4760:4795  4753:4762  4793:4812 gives 0.7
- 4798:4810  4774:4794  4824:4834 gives 0.6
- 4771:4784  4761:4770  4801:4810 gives 0.5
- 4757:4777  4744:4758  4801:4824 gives 0.4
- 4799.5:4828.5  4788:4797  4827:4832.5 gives 0.5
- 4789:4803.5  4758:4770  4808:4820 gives -0.4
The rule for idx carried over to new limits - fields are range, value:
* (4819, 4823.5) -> 12.4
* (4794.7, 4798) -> 11.9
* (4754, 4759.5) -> 12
